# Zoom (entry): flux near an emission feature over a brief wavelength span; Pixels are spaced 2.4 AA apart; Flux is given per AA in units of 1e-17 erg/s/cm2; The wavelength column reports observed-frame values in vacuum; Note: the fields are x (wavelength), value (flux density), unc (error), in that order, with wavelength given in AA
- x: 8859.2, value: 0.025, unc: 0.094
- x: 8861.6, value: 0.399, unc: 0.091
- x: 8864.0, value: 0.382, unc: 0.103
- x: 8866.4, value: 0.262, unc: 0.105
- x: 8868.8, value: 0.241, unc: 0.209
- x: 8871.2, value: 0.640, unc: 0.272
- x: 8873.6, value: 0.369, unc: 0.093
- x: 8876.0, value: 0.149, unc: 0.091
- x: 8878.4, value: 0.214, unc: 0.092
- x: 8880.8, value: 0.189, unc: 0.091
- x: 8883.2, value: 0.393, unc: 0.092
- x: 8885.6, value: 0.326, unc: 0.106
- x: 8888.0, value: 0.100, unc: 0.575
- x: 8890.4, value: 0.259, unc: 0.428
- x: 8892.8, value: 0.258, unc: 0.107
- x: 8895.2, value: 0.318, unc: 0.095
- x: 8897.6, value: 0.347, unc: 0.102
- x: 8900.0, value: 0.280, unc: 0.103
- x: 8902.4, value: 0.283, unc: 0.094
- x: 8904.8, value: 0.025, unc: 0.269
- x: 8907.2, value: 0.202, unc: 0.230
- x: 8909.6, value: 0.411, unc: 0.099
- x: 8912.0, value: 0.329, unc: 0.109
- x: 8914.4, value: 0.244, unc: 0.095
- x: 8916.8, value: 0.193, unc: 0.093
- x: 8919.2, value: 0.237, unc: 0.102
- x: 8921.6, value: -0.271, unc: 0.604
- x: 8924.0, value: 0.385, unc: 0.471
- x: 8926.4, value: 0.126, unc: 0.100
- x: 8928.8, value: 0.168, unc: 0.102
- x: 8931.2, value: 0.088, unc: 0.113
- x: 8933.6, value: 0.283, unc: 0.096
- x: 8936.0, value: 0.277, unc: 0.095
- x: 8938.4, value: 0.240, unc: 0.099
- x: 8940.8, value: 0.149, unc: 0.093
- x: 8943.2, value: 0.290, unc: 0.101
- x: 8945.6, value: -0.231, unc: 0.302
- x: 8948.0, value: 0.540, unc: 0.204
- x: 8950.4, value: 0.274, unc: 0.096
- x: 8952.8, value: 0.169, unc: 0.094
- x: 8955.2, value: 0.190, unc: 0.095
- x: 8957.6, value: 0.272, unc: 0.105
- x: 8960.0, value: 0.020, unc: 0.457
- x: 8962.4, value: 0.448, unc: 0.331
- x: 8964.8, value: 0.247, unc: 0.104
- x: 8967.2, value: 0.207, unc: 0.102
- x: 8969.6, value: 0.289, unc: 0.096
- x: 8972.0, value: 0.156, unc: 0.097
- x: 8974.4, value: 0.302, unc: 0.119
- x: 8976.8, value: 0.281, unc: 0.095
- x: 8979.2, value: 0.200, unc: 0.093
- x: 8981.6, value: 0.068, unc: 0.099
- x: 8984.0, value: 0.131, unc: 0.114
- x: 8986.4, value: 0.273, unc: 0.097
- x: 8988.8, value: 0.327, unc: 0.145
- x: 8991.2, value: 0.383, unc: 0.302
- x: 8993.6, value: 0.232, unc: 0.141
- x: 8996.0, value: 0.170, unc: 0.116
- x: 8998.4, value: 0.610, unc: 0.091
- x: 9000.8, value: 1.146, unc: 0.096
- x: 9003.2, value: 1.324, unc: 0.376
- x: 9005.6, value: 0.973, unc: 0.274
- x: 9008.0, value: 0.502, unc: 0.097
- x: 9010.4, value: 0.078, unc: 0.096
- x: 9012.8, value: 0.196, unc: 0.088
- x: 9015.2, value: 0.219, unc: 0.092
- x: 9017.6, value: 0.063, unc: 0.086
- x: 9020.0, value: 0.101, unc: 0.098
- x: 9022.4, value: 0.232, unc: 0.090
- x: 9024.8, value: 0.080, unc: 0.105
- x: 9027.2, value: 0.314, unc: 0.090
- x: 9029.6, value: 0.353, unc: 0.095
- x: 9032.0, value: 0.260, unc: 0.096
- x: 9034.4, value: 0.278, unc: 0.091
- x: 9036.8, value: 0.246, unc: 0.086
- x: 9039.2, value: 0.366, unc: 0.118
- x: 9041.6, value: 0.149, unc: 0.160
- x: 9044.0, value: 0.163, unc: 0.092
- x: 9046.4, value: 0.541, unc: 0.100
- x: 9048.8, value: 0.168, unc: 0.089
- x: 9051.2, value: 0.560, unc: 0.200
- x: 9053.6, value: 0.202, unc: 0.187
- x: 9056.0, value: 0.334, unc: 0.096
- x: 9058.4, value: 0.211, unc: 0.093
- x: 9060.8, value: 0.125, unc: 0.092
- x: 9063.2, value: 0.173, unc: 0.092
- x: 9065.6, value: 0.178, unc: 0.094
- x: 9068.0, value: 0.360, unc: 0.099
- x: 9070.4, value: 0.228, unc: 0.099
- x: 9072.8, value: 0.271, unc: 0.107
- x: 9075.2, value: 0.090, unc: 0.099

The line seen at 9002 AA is H-gamma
